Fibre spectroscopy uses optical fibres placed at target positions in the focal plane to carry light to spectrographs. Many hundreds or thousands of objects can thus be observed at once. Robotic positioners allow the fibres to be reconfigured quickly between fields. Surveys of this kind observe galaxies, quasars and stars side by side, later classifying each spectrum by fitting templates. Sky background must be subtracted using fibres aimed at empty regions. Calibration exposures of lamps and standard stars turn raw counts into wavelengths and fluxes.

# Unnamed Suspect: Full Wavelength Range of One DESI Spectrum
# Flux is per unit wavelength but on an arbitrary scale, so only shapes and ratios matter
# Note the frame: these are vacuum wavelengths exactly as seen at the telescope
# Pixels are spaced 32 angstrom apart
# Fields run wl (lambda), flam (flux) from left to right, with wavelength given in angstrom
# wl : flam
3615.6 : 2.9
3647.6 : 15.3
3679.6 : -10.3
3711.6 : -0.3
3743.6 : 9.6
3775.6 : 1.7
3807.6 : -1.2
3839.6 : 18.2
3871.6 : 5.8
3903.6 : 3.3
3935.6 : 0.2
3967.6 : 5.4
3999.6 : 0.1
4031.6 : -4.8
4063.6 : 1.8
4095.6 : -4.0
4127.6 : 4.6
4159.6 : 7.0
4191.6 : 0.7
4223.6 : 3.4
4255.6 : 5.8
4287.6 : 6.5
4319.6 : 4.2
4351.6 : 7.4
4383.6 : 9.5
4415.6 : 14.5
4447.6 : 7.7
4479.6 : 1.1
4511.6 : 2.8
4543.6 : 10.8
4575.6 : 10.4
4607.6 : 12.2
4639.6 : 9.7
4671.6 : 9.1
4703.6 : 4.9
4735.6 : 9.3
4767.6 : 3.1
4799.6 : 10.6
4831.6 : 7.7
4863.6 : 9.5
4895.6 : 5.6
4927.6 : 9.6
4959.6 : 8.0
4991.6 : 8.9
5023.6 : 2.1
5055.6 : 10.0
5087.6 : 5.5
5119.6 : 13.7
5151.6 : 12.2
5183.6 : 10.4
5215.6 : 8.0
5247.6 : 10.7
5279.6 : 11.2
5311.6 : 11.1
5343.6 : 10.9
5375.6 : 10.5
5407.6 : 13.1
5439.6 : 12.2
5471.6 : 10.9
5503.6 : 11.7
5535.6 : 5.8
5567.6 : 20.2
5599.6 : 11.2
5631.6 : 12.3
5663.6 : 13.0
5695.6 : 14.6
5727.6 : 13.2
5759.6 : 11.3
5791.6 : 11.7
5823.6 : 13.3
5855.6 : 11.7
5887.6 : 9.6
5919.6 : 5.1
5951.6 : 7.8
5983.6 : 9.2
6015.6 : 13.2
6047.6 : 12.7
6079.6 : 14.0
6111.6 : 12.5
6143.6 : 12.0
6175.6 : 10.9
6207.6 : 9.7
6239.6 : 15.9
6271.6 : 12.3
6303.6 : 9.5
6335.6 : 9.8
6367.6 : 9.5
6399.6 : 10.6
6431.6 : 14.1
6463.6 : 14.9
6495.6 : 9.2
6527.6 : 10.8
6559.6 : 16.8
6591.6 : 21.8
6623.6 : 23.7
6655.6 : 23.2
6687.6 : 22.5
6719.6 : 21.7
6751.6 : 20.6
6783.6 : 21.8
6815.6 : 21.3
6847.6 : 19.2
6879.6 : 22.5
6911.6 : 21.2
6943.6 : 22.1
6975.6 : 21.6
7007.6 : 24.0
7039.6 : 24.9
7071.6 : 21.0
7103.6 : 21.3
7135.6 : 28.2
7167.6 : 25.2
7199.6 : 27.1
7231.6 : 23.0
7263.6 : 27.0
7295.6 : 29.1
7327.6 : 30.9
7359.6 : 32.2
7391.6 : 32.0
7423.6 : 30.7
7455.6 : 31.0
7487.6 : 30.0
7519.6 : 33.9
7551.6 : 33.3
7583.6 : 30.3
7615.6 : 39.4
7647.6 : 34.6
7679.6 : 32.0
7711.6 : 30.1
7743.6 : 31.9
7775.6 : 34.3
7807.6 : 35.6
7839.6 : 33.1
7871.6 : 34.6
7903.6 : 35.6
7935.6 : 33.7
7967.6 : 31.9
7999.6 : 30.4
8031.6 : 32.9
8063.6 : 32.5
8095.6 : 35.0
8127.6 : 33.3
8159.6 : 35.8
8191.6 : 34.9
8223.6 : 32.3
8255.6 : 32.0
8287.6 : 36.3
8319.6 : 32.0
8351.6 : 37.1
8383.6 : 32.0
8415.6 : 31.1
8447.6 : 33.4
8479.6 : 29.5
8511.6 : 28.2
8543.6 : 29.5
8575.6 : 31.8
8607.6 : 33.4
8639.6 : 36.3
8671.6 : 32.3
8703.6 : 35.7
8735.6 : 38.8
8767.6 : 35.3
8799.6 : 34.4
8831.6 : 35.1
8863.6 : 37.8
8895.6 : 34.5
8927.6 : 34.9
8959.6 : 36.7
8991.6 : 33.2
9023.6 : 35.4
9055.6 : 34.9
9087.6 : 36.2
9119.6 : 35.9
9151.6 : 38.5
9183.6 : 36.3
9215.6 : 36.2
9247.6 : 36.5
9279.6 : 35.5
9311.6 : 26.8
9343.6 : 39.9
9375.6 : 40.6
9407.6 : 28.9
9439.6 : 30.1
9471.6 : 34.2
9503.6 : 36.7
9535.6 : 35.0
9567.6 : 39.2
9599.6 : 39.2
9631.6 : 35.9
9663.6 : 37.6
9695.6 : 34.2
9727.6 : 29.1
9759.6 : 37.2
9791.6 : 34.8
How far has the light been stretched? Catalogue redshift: 0.648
